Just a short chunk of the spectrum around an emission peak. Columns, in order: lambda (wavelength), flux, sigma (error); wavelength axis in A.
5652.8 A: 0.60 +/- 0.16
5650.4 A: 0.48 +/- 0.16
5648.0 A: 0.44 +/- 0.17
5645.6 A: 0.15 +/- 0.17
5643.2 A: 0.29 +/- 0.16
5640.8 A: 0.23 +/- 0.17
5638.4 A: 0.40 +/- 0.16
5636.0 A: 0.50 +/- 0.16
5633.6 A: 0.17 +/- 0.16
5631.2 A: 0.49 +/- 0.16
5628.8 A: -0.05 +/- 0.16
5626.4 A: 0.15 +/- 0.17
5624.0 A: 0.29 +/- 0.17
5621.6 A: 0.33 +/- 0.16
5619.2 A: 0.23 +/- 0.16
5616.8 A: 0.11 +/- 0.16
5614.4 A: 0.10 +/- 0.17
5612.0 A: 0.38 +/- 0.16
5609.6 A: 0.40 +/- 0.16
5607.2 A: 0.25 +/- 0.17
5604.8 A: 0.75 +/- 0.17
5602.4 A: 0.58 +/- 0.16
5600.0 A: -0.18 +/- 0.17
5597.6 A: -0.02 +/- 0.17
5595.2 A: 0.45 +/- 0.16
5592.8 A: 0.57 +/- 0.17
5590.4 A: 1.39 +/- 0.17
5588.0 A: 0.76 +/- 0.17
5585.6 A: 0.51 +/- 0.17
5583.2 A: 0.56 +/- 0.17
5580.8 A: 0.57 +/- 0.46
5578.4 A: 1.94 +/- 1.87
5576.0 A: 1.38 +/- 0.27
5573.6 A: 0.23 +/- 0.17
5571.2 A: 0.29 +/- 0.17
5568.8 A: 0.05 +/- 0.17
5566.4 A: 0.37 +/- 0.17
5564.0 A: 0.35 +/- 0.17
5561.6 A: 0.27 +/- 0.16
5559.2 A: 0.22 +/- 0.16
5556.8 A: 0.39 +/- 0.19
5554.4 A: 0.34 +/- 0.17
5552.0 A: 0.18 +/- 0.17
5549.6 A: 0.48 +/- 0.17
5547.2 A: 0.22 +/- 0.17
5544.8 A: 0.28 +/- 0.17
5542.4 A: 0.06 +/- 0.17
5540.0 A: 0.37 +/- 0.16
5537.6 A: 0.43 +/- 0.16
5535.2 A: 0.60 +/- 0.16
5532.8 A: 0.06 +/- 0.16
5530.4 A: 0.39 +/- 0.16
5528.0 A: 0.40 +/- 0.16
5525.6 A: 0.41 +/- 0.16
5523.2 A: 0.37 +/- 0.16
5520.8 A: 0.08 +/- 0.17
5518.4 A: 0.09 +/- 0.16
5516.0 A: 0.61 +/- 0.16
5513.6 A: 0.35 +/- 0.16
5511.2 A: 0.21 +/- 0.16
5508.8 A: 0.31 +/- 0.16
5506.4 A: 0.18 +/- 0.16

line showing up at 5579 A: Mg II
